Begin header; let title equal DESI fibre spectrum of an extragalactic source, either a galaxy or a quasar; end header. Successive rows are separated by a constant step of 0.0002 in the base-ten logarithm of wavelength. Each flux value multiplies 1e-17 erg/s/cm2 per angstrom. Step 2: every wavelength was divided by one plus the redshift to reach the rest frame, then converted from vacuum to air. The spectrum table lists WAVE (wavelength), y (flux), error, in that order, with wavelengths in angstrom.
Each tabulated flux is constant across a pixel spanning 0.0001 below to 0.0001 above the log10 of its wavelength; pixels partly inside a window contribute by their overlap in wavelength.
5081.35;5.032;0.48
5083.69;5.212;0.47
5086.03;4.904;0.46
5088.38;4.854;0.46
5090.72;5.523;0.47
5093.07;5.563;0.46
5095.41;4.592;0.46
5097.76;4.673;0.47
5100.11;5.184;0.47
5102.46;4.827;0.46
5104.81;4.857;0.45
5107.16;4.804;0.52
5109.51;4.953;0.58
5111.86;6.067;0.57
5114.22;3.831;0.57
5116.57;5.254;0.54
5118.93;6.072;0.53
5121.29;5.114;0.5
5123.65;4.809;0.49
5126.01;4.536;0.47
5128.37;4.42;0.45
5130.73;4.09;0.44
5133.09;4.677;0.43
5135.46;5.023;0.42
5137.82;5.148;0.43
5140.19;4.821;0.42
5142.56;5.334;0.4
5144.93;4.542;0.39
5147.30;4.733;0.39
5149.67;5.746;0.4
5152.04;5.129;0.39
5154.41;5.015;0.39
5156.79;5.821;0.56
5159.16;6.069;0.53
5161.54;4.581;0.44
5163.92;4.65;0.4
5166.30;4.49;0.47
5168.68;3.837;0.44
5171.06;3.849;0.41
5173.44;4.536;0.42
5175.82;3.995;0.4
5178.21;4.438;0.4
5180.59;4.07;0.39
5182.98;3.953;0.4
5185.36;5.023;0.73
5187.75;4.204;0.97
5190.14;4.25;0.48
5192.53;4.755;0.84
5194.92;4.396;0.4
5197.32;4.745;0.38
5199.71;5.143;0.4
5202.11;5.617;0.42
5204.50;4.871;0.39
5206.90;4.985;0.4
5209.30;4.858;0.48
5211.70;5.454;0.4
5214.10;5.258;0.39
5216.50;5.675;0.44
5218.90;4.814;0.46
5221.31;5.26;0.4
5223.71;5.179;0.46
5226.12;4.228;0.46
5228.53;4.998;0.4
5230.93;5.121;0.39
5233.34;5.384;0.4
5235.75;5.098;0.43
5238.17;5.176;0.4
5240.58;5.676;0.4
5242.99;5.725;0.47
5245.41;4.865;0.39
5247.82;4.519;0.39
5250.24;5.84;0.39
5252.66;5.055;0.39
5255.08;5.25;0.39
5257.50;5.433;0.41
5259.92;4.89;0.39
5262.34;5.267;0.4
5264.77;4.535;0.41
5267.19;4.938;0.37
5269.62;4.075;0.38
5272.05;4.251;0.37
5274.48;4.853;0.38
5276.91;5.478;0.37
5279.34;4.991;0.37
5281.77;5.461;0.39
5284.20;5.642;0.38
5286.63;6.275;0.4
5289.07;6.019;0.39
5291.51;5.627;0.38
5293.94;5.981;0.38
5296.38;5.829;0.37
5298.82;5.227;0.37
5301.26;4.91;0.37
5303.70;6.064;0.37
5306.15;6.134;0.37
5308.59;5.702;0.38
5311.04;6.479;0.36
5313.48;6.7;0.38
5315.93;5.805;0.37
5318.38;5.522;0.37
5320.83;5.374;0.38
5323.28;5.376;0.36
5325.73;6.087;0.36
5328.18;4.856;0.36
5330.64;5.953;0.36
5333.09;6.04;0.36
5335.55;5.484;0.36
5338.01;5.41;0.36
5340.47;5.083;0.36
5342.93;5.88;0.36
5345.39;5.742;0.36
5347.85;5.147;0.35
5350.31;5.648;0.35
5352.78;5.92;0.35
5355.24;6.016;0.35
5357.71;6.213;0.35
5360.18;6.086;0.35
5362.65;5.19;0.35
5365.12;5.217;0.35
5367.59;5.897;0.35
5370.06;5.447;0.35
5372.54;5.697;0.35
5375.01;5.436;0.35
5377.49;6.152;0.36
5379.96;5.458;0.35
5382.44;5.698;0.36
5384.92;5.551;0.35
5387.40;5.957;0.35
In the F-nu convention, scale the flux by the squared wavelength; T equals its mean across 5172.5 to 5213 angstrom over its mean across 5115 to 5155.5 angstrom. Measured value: 0.96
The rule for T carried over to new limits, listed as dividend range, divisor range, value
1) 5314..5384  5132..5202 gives 1.28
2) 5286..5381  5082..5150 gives 1.25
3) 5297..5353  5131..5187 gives 1.27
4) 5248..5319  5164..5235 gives 1.19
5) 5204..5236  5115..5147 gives 1.08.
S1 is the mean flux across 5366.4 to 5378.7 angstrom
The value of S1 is 5.72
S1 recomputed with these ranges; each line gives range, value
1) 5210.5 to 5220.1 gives 5.3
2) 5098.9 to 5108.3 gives 4.92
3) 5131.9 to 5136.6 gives 4.84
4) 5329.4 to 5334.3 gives 5.99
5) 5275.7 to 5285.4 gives 5.4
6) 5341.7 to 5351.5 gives 5.61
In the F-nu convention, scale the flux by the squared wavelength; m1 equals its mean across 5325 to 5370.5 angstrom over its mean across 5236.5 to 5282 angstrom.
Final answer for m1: 1.15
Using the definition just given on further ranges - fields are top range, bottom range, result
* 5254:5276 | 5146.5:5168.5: 0.99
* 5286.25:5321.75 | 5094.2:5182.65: 1.29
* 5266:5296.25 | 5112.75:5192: 1.18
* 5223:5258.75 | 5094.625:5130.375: 1.10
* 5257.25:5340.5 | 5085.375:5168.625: 1.18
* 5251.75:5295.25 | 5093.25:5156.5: 1.12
